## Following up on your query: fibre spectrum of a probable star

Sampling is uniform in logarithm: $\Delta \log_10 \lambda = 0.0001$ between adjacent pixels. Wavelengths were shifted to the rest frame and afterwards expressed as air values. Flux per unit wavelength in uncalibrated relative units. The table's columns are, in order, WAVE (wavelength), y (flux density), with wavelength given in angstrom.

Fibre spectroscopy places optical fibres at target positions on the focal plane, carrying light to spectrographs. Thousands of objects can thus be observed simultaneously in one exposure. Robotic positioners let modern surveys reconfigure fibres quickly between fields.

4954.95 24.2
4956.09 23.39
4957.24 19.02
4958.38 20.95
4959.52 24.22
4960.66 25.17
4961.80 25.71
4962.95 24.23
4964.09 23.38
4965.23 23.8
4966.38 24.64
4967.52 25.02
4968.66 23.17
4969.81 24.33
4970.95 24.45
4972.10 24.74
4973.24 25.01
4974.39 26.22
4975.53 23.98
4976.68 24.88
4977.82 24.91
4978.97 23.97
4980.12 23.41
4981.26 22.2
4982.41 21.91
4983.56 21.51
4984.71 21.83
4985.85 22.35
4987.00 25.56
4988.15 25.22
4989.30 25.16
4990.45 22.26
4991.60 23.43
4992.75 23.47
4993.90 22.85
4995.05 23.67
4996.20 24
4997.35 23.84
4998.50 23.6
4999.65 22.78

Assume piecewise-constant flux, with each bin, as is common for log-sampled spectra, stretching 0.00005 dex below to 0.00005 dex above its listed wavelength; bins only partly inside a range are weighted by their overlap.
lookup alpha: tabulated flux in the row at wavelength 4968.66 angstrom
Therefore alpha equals 23.17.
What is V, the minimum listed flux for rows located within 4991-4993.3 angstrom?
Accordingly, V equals 23.43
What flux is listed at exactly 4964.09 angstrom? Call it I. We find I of 23.38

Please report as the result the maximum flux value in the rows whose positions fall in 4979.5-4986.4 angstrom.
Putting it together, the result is 23.41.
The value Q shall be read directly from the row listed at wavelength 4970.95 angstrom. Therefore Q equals 24.45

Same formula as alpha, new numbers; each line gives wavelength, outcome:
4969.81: 24.33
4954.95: 24.2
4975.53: 23.98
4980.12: 23.41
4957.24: 19.02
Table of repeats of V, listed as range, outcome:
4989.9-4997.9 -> 22.26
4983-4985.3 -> 21.51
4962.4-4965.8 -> 23.38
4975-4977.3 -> 23.98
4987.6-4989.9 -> 25.16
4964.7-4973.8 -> 23.17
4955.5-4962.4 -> 19.02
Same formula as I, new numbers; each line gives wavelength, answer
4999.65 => 22.78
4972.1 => 24.74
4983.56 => 21.51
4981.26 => 22.2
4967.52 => 25.02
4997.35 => 23.84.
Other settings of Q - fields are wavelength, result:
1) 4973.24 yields 25.01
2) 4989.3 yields 25.16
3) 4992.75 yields 23.47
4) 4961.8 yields 25.71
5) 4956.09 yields 23.39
